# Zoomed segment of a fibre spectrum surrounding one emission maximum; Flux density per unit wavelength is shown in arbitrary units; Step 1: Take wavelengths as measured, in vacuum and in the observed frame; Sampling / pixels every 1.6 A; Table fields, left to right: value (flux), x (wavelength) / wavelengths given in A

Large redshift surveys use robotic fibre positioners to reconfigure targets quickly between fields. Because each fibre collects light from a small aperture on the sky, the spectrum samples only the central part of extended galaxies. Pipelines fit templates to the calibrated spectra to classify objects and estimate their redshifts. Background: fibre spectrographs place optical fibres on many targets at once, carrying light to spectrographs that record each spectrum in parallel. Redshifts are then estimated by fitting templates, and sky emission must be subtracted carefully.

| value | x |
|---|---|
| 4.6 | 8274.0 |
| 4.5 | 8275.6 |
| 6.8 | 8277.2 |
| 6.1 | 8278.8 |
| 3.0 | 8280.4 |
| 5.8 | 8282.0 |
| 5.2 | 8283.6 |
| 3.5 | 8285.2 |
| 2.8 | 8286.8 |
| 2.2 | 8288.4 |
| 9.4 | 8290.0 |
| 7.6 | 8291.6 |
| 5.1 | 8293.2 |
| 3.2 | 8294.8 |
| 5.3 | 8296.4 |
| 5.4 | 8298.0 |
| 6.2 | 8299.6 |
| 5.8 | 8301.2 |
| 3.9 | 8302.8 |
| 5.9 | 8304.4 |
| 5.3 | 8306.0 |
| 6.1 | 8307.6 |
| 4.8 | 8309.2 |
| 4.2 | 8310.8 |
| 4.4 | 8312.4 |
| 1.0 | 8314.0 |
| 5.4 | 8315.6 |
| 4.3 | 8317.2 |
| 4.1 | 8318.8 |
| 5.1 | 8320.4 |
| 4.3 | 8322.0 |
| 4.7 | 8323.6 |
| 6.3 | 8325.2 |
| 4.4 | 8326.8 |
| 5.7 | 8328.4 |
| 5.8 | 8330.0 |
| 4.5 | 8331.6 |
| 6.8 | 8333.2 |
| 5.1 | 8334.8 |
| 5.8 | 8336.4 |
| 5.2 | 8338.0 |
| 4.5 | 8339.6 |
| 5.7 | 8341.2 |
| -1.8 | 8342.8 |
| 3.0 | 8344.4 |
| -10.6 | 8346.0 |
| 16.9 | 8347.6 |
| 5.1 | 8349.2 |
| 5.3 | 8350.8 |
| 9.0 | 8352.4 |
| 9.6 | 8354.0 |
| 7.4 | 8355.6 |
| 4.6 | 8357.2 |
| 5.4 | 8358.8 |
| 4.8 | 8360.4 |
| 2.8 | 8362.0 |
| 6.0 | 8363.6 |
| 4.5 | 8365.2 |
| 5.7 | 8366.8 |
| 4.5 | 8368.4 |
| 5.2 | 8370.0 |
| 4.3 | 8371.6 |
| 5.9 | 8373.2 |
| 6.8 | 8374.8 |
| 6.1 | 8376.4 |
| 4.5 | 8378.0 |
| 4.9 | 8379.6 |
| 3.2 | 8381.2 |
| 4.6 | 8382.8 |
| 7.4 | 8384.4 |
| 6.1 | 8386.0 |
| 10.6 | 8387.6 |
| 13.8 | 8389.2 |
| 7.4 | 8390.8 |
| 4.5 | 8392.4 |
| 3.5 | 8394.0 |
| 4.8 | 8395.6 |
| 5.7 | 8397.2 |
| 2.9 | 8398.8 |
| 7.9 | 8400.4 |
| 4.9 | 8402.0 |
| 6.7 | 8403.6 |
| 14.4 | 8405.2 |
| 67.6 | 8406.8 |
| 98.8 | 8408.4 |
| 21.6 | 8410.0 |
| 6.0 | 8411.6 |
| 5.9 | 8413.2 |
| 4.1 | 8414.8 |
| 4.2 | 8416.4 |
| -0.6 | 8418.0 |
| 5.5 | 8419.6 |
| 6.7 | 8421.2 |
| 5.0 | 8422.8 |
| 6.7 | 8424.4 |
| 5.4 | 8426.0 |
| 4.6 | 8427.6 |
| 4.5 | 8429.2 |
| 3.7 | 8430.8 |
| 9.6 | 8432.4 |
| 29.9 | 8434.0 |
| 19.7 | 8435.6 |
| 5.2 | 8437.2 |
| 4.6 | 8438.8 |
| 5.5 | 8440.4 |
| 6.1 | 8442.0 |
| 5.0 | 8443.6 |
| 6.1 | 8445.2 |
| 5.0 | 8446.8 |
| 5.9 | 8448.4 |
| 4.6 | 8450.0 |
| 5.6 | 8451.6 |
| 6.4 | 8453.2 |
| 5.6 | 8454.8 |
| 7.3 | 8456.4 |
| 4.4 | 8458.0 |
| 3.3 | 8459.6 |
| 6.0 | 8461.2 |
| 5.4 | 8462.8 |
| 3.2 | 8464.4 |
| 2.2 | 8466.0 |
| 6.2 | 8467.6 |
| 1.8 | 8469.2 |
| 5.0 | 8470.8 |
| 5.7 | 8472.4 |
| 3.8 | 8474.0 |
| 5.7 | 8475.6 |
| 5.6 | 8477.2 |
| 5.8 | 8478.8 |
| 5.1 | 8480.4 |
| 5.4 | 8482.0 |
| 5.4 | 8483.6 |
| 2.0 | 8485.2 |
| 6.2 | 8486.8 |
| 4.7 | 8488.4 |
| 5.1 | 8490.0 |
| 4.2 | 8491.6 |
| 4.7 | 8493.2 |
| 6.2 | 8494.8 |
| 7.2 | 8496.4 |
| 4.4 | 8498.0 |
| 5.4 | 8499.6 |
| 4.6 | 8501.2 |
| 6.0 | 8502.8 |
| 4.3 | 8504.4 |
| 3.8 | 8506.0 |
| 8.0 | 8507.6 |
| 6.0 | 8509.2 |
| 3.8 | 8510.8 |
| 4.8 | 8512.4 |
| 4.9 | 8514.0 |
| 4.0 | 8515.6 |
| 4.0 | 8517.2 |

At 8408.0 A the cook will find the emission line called H-alpha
